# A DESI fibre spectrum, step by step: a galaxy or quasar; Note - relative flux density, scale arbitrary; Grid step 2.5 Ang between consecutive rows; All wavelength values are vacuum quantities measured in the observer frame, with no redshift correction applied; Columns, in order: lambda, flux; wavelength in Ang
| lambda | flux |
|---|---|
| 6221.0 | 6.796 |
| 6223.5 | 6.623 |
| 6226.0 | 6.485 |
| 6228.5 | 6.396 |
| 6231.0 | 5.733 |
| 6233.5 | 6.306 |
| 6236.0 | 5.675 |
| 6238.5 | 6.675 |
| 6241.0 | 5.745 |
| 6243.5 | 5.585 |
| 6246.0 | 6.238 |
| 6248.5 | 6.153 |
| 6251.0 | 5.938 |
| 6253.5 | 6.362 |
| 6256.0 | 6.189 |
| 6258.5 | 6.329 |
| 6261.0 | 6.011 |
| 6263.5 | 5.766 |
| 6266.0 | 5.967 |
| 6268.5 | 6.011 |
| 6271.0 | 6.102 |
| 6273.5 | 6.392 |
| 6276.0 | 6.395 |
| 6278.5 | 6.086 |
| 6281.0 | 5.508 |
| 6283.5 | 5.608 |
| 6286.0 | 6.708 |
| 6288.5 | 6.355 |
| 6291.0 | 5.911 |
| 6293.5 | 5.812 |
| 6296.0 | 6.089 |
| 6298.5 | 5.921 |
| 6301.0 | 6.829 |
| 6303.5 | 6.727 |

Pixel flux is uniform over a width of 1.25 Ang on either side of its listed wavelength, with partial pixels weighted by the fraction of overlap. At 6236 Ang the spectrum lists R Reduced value 5.675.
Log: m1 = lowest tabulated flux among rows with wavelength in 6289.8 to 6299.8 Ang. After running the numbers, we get 5.812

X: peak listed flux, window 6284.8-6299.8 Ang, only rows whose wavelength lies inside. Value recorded 6.708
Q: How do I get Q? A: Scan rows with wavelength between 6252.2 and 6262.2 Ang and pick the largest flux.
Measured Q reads 6.362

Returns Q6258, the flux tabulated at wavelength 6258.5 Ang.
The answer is 6.329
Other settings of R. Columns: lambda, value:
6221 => 6.796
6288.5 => 6.355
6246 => 6.238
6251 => 5.938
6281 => 5.508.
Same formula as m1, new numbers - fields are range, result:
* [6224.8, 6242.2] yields 5.675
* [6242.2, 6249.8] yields 5.585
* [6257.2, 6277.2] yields 5.766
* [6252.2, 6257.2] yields 6.189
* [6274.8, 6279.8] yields 6.086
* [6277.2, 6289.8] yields 5.508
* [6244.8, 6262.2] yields 5.938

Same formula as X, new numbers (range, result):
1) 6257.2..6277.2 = 6.395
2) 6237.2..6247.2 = 6.675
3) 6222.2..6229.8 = 6.623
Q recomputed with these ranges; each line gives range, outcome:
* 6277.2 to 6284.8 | 6.086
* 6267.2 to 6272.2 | 6.102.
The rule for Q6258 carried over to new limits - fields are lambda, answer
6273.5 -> 6.392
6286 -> 6.708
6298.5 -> 5.921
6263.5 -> 5.766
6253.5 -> 6.362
